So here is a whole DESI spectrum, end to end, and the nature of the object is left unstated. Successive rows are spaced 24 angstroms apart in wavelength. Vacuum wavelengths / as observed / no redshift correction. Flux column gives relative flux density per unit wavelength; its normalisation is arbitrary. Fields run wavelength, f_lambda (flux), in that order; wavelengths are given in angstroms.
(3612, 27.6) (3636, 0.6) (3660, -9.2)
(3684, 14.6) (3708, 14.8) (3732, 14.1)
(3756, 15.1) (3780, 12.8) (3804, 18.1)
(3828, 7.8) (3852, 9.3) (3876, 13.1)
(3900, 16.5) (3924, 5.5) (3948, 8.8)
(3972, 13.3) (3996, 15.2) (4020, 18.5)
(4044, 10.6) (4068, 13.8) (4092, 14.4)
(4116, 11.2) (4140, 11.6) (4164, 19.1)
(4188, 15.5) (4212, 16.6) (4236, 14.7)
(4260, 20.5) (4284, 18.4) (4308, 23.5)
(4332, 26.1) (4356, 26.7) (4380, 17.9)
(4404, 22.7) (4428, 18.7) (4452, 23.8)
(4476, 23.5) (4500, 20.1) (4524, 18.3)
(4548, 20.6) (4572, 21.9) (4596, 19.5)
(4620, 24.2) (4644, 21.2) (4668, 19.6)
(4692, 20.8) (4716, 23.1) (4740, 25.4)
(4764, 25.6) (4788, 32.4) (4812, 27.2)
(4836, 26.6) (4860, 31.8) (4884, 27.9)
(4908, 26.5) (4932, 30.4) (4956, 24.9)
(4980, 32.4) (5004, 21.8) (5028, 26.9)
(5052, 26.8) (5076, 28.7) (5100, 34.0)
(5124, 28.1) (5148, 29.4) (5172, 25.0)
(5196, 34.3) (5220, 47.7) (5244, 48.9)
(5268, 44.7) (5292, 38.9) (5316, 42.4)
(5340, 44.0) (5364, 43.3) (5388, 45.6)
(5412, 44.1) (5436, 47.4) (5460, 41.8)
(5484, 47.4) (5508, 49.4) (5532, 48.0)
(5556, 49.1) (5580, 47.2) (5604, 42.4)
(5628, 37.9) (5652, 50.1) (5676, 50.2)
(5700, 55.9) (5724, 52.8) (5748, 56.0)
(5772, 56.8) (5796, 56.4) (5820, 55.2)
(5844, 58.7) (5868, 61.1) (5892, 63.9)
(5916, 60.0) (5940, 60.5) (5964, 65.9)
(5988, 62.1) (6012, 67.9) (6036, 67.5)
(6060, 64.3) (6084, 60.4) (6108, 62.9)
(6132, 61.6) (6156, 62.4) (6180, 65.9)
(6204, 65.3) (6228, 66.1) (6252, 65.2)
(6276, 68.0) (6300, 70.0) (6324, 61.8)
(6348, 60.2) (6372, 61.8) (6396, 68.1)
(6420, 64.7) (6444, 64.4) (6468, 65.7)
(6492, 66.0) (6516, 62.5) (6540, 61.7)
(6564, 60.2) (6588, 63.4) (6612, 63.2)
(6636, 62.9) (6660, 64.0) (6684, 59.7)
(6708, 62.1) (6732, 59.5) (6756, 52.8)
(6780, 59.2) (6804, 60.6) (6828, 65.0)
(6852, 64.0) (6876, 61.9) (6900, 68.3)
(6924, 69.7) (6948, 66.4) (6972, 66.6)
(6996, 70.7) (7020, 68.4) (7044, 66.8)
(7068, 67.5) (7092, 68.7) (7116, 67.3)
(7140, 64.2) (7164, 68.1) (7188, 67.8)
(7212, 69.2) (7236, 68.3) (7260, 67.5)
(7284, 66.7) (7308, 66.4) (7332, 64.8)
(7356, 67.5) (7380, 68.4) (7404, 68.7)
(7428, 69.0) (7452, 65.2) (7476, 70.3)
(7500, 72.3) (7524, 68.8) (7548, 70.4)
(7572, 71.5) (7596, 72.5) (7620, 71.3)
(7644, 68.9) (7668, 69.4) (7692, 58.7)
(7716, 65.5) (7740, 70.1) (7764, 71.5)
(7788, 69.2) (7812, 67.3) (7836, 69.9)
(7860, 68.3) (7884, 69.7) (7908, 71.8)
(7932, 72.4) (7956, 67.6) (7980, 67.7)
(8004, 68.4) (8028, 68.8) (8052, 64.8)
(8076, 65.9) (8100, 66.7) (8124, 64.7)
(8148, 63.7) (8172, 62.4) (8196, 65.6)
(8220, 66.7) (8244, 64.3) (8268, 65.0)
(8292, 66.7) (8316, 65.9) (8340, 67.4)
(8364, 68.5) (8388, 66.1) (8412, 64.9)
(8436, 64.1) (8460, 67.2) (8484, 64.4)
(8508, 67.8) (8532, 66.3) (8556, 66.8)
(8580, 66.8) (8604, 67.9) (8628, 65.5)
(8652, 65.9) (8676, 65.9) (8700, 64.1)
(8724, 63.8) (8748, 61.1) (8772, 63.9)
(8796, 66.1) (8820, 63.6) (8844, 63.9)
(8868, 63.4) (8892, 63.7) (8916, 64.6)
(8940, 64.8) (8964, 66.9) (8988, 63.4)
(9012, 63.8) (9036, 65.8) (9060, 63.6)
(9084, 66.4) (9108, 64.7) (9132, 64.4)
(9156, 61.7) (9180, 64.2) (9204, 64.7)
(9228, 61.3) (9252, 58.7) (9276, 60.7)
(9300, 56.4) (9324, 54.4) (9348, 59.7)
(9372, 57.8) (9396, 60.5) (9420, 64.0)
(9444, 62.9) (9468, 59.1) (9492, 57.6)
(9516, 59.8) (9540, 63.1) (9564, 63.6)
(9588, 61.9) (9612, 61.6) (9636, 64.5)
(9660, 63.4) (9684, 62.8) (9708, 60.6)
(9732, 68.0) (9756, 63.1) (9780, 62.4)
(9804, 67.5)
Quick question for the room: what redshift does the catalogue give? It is 0.305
